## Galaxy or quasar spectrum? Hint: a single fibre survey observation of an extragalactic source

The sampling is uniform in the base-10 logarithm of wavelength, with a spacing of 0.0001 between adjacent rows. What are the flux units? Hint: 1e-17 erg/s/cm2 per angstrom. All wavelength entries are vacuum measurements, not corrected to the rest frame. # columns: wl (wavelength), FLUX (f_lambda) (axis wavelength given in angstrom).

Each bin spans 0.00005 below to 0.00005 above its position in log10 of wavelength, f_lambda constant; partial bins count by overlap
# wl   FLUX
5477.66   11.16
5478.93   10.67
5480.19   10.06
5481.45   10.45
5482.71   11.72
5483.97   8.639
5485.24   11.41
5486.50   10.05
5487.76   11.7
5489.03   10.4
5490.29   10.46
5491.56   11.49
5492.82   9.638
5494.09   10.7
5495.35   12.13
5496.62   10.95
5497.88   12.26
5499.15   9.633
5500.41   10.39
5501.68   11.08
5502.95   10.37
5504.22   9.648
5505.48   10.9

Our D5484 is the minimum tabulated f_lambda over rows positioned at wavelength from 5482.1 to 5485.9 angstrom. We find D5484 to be 8.639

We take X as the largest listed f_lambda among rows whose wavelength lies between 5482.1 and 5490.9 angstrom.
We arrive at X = 11.72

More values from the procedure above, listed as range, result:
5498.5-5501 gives 10.39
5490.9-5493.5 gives 11.49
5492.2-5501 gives 12.26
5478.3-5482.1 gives 10.67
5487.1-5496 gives 12.13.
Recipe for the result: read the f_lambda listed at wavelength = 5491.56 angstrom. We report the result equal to 11.49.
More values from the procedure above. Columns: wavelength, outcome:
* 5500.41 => 10.39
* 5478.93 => 10.67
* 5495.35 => 12.13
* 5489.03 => 10.4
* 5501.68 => 11.08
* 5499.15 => 9.633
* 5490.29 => 10.46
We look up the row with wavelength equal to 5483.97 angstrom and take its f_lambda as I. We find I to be 8.639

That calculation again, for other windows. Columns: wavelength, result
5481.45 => 10.45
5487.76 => 11.7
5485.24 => 11.41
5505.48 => 10.9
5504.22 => 9.648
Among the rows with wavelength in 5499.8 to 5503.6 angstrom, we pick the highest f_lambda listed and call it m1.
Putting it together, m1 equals 11.08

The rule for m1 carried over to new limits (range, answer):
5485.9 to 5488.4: 11.7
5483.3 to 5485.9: 11.41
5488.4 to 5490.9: 10.46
